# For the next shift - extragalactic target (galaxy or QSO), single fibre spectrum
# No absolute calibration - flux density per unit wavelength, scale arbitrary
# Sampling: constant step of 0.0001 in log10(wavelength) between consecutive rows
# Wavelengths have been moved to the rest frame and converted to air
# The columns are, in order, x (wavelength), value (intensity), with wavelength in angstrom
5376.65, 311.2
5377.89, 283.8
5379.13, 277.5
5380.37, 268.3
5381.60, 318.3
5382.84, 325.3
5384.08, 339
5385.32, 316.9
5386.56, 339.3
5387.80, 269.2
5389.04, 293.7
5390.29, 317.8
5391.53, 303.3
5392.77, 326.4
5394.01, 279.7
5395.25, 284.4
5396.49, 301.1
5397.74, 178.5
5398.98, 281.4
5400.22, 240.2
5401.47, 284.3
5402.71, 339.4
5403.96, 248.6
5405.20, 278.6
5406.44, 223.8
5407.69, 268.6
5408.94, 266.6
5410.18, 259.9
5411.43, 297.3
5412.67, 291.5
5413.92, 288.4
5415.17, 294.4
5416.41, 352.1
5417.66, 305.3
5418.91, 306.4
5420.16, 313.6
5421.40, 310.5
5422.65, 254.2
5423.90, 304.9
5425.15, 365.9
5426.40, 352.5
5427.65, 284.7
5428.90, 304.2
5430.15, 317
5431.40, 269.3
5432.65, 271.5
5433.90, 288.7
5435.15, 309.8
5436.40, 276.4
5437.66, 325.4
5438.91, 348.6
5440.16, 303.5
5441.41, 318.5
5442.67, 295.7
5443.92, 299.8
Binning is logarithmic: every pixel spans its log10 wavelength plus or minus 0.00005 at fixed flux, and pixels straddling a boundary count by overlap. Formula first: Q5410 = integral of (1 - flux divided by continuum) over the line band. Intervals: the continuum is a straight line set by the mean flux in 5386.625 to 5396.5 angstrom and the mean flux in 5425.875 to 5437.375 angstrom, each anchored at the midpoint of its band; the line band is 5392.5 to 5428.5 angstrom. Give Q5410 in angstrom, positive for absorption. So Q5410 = 1.1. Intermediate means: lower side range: 299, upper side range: 297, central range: 289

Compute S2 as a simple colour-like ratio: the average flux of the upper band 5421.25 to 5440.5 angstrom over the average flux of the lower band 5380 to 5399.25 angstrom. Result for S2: 1.03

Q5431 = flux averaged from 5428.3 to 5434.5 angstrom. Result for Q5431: 290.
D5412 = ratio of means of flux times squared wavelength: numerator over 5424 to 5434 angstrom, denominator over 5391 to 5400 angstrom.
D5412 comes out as 1.12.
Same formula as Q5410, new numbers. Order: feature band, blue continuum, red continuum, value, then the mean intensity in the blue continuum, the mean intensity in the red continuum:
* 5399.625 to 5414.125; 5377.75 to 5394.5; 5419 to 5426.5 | 1.7 angstrom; 305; 314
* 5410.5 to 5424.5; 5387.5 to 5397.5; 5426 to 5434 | -0.2 angstrom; 293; 297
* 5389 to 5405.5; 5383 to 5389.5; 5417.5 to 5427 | 1.6 angstrom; 313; 314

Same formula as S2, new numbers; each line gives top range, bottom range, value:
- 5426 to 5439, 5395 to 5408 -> 1.14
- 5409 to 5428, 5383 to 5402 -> 1.05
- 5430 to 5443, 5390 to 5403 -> 1.07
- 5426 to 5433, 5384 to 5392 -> 0.97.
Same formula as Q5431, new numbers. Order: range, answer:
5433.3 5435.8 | 299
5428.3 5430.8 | 310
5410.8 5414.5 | 292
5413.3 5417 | 312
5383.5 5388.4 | 316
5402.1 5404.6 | 293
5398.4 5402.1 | 269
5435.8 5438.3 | 301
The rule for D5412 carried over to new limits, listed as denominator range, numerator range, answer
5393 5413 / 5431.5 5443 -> 1.13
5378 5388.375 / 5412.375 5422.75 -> 1.01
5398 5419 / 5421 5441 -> 1.09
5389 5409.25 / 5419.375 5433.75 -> 1.11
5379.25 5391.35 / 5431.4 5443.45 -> 1.00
